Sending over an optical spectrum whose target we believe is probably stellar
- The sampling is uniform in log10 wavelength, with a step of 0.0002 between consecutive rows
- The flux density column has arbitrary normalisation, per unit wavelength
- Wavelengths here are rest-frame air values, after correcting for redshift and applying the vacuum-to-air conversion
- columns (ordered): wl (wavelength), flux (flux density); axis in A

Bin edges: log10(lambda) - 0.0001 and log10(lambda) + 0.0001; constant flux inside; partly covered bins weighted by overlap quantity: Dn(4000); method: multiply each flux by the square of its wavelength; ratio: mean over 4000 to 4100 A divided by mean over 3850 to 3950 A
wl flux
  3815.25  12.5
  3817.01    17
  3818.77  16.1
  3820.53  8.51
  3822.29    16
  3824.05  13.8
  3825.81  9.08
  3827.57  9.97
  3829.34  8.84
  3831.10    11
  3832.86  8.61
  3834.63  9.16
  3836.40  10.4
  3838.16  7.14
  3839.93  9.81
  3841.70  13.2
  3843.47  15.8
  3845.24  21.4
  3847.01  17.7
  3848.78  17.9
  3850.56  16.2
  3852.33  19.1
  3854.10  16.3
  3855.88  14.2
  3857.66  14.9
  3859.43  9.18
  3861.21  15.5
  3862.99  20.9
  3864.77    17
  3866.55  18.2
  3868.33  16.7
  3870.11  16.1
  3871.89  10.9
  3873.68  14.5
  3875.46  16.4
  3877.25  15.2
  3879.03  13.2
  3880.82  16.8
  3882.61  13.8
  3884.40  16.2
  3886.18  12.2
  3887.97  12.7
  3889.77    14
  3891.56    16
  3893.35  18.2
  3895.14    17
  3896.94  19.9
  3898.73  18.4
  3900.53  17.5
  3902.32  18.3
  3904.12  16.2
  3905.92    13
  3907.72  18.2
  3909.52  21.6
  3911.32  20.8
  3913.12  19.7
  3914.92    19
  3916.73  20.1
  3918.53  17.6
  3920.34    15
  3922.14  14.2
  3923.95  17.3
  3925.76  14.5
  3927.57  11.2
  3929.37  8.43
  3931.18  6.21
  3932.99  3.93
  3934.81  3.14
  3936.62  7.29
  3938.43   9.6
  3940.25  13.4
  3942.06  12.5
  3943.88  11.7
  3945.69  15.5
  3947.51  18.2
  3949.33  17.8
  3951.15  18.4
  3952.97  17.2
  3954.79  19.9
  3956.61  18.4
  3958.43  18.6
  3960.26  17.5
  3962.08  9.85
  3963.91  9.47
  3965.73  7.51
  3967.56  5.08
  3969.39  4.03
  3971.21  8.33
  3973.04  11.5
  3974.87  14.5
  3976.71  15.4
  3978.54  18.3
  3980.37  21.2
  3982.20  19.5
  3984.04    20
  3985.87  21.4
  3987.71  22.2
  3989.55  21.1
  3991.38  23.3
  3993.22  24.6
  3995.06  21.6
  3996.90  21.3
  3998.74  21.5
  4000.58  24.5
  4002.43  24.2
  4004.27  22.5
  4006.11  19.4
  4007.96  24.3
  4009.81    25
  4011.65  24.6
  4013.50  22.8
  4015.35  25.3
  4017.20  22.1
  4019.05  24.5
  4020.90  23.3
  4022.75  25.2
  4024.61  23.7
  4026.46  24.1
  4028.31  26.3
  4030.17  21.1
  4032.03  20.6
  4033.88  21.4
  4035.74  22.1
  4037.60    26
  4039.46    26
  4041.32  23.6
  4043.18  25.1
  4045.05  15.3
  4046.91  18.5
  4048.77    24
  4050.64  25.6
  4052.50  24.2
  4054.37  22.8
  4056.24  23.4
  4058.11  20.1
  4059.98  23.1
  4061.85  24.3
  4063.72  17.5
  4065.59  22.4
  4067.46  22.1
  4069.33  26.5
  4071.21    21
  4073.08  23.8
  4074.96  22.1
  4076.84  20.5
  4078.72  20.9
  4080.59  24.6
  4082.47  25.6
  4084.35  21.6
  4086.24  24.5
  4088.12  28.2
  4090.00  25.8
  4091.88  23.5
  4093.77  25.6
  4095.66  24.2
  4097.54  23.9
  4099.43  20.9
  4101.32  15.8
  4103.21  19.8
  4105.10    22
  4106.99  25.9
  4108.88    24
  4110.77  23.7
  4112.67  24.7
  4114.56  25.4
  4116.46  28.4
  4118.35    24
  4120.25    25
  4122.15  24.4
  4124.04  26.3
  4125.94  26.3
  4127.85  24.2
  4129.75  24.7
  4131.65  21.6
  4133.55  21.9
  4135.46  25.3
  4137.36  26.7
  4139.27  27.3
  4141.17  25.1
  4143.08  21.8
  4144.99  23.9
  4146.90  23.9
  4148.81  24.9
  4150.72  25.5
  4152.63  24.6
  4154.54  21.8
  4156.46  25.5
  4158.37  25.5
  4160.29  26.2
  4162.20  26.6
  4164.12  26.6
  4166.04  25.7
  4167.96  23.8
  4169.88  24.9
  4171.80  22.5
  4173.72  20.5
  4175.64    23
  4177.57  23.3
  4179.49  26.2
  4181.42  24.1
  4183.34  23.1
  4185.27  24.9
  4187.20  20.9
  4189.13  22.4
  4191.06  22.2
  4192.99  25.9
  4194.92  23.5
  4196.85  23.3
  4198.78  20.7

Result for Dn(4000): 1.7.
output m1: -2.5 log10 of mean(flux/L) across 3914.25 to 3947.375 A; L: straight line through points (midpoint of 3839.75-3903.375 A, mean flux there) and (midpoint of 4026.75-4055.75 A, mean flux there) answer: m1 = 0.43 mag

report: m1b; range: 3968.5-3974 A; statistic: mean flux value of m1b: 8.04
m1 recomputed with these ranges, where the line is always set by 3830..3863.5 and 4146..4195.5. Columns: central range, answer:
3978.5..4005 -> -0.181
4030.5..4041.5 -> -0.161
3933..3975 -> 0.369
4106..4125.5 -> -0.127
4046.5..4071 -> -0.102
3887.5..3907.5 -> -0.067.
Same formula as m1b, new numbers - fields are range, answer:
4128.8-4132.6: 23.2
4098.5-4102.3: 18.3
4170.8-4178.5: 22.3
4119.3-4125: 25.3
